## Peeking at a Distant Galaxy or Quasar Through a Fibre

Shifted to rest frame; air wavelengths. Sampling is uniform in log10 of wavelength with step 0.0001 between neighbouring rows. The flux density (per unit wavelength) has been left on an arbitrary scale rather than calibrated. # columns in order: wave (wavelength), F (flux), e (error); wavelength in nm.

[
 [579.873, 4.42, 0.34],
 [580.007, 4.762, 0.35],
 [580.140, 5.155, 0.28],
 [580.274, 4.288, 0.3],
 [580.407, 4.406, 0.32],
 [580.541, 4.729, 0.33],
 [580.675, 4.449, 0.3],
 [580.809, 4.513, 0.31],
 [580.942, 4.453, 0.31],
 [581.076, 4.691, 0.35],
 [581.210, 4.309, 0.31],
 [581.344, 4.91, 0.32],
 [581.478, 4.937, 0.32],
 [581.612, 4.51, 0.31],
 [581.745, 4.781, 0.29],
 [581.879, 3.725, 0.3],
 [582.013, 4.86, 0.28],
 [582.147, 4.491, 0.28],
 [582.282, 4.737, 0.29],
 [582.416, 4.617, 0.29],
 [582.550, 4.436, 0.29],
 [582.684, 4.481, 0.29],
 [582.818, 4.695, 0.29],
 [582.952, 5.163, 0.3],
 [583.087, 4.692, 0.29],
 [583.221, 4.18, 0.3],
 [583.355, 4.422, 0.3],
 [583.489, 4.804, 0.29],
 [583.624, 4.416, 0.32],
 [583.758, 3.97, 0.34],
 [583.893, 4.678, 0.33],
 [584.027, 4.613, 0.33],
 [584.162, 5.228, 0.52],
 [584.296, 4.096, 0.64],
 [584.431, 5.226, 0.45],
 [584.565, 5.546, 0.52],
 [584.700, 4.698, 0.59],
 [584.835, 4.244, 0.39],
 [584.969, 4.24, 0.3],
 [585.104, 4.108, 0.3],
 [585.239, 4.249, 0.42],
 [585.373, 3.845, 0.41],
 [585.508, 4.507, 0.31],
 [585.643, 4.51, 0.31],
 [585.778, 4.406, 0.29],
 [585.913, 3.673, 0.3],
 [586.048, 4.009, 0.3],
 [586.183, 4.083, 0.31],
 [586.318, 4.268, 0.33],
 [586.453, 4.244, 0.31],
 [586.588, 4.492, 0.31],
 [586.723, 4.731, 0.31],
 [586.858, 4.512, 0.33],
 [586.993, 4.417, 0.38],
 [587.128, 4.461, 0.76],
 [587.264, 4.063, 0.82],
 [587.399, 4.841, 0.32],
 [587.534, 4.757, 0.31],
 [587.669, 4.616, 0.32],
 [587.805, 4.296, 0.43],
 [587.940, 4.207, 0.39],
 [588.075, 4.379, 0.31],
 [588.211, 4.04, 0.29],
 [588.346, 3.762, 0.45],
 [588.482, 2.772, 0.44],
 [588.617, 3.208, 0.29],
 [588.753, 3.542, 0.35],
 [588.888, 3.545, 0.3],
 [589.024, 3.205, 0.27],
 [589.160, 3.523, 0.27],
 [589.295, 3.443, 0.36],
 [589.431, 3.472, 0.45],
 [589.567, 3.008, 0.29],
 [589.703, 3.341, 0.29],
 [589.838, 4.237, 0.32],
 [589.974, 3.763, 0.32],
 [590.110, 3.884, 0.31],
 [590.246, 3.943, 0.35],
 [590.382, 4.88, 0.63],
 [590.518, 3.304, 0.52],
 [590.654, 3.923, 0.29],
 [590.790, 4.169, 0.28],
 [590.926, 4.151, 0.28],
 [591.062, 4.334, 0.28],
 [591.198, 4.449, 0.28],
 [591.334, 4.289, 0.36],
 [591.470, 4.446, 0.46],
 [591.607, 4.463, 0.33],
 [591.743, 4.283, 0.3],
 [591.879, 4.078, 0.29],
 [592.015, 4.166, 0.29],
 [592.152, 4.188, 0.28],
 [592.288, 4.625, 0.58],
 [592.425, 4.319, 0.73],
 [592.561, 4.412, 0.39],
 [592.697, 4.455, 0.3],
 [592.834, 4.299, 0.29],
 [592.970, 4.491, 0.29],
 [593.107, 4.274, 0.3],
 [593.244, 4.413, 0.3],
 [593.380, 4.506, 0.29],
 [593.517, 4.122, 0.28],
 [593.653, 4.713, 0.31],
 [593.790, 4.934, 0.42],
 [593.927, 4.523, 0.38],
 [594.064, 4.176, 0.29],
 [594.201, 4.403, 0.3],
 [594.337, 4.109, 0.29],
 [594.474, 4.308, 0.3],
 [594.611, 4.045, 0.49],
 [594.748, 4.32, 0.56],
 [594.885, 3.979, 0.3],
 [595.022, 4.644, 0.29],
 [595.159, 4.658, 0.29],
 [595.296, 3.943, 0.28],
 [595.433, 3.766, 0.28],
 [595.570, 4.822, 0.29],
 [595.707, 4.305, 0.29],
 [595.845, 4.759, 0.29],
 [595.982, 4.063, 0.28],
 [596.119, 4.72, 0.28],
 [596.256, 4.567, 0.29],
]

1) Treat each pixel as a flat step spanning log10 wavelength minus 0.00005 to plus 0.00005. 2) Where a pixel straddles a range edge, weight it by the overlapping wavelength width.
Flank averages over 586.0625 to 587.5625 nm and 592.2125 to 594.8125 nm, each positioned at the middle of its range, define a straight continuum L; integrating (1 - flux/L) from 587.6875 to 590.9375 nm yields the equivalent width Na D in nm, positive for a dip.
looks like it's 0.48 nm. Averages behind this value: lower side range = 4.42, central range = 3.76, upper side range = 4.39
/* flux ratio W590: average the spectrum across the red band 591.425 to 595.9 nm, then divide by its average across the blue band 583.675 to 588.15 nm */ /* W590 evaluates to 0.98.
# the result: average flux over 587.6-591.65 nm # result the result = 3.88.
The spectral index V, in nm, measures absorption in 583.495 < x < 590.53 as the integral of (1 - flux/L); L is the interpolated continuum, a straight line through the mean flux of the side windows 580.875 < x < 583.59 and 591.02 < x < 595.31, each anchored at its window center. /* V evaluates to 0.53 nm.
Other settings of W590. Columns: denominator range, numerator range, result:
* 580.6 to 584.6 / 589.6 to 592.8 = 0.90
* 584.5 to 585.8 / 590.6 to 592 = 0.96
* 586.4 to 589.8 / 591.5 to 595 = 1.10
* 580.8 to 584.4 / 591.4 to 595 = 0.95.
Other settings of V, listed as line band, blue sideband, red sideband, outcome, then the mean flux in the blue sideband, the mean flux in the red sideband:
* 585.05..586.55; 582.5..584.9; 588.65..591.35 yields 0.06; 4.65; 3.8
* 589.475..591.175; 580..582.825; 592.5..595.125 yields 0.20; 4.58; 4.38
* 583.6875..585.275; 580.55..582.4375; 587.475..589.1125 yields -0.12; 4.57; 3.85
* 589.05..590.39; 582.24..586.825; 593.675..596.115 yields 0.22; 4.48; 4.36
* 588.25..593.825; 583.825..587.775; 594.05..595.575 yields 0.39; 4.46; 4.25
